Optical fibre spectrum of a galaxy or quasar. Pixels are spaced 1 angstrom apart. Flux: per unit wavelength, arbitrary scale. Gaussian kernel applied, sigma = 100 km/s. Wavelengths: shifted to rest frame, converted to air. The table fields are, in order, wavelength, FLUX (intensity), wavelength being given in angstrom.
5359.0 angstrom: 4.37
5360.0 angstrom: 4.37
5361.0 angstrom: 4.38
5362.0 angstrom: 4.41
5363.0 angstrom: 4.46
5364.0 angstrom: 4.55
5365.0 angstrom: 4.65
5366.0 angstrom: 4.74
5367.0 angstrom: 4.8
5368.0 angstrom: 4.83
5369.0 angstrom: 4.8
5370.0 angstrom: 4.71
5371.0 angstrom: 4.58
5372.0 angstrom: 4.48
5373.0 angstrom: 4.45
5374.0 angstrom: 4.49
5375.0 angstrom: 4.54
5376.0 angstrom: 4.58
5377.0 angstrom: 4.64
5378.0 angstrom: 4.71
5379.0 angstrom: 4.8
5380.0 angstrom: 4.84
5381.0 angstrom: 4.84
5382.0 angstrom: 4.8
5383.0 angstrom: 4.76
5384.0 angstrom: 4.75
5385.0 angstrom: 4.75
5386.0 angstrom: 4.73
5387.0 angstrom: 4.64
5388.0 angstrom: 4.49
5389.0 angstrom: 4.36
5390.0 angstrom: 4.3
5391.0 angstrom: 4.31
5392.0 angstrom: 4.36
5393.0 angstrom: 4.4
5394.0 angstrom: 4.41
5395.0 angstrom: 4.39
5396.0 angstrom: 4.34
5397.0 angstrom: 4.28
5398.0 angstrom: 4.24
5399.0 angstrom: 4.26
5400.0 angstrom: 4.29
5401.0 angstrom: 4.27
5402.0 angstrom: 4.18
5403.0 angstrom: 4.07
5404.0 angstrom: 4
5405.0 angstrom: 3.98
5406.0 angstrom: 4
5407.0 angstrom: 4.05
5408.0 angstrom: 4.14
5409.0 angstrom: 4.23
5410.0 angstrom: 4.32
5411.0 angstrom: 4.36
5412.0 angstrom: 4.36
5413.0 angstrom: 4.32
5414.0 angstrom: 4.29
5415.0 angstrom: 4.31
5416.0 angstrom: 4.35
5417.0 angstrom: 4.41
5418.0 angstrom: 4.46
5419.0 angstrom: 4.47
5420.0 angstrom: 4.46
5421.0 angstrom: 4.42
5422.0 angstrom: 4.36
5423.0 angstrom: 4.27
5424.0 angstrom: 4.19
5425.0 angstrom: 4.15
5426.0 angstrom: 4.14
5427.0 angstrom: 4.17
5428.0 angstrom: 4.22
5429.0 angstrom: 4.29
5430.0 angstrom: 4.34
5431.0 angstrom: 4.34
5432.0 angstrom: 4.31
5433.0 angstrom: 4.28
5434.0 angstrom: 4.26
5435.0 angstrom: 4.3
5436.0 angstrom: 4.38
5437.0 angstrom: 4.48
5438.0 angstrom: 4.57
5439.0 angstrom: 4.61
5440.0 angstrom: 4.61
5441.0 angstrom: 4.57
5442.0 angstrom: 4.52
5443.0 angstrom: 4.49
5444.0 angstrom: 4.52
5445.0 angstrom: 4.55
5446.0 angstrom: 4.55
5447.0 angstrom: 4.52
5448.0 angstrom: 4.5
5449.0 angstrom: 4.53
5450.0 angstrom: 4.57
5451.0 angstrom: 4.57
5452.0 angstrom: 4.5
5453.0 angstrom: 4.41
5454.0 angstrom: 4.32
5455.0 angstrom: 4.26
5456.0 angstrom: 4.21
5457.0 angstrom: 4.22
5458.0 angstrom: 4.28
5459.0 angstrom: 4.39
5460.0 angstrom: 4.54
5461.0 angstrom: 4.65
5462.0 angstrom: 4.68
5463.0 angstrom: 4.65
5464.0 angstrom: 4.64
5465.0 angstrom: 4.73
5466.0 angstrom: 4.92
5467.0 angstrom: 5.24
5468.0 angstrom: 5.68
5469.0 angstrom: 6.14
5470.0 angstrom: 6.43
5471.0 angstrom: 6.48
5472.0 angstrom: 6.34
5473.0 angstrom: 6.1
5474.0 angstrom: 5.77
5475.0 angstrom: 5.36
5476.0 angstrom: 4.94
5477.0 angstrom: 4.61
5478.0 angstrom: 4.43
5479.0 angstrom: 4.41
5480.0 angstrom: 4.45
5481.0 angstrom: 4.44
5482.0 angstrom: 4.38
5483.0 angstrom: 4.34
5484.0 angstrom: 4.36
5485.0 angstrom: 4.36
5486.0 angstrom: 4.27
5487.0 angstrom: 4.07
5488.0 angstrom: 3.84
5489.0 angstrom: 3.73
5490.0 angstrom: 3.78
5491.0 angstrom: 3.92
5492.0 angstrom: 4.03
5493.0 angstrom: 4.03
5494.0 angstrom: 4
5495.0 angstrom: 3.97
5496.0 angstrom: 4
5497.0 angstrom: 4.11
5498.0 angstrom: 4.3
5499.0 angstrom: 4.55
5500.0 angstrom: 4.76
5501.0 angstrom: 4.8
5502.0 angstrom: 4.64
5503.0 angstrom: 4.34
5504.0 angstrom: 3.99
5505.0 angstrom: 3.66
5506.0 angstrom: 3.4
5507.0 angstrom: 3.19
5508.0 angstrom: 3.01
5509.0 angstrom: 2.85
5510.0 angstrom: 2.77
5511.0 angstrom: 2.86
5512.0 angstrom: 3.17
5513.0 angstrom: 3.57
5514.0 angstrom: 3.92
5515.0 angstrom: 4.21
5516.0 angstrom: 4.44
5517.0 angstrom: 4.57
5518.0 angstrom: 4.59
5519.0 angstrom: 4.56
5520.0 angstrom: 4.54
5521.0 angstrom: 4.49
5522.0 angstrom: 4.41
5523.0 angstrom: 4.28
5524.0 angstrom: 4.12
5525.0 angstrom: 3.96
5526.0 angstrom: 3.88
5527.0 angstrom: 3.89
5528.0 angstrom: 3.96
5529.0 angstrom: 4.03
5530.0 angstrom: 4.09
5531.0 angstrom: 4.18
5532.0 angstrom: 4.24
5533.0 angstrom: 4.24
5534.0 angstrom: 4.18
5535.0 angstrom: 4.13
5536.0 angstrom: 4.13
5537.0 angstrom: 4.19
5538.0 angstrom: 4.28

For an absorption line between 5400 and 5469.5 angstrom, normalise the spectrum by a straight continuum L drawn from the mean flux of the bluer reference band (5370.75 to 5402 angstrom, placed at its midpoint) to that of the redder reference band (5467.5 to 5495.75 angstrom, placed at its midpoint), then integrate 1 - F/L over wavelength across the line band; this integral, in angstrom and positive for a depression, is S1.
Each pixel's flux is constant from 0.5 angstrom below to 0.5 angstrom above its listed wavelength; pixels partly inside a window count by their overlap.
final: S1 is 2.9 angstrom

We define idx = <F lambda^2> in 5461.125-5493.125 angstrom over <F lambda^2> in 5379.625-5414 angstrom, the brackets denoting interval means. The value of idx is 1.1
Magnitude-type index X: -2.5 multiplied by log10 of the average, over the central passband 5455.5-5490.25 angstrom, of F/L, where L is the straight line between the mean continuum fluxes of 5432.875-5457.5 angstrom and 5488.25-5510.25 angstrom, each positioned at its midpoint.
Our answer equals -0.151 mag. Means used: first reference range 4.45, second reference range 3.91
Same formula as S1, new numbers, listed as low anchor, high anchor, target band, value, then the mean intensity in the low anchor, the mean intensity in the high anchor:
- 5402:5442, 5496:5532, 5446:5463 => -1.04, 4.3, 4.01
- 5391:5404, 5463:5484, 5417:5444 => 1.66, 4.28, 5.16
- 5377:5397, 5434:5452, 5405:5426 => 1.19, 4.57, 4.51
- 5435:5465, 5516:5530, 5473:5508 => 0.67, 4.49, 4.25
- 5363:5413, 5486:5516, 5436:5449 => -1.12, 4.46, 3.86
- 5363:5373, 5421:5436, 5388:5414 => 1.12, 4.66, 4.27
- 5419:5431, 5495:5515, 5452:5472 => -4.24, 4.28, 3.8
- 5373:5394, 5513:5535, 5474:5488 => -0.60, 4.6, 4.21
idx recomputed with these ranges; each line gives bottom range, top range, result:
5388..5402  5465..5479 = 1.31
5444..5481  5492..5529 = 0.84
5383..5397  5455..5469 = 1.08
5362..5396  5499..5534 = 0.92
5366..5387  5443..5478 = 1.08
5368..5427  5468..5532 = 1.01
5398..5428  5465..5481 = 1.29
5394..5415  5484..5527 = 0.98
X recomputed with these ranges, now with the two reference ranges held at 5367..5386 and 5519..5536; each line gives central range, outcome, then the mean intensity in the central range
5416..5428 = 0.05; 4.32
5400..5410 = 0.12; 4.12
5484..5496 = 0.08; 4.01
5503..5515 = 0.24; 3.39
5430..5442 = 0.01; 4.43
